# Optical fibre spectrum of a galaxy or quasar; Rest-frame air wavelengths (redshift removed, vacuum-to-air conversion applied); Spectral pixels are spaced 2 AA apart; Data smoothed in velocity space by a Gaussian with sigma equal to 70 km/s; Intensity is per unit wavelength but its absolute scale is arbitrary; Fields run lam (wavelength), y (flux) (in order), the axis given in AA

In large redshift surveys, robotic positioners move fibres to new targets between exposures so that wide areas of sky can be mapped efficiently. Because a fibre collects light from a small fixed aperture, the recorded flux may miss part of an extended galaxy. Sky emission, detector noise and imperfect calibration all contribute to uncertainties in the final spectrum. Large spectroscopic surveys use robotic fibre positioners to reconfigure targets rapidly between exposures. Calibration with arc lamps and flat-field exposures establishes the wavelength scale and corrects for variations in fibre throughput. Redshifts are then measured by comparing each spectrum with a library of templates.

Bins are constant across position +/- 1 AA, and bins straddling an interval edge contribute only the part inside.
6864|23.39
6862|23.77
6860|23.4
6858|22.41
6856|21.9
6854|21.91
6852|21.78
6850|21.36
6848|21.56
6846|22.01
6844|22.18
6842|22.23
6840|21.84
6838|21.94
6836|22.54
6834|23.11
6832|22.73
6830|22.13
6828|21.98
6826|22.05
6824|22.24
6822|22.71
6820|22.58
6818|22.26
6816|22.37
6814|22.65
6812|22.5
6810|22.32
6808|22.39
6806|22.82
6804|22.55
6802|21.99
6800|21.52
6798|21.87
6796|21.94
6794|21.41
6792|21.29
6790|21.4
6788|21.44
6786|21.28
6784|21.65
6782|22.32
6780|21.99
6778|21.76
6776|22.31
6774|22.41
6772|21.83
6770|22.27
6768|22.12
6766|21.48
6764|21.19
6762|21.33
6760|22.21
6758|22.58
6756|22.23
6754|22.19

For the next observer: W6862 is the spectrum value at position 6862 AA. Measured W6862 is 23.77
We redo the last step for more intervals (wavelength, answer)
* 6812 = 22.5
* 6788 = 21.44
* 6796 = 21.94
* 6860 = 23.4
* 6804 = 22.55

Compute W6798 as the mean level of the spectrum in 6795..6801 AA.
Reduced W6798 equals 21.8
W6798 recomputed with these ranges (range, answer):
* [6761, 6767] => 21.3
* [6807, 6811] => 22.4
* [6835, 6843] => 22.1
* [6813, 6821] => 22.5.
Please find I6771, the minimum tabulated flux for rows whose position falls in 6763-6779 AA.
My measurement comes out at 21.19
